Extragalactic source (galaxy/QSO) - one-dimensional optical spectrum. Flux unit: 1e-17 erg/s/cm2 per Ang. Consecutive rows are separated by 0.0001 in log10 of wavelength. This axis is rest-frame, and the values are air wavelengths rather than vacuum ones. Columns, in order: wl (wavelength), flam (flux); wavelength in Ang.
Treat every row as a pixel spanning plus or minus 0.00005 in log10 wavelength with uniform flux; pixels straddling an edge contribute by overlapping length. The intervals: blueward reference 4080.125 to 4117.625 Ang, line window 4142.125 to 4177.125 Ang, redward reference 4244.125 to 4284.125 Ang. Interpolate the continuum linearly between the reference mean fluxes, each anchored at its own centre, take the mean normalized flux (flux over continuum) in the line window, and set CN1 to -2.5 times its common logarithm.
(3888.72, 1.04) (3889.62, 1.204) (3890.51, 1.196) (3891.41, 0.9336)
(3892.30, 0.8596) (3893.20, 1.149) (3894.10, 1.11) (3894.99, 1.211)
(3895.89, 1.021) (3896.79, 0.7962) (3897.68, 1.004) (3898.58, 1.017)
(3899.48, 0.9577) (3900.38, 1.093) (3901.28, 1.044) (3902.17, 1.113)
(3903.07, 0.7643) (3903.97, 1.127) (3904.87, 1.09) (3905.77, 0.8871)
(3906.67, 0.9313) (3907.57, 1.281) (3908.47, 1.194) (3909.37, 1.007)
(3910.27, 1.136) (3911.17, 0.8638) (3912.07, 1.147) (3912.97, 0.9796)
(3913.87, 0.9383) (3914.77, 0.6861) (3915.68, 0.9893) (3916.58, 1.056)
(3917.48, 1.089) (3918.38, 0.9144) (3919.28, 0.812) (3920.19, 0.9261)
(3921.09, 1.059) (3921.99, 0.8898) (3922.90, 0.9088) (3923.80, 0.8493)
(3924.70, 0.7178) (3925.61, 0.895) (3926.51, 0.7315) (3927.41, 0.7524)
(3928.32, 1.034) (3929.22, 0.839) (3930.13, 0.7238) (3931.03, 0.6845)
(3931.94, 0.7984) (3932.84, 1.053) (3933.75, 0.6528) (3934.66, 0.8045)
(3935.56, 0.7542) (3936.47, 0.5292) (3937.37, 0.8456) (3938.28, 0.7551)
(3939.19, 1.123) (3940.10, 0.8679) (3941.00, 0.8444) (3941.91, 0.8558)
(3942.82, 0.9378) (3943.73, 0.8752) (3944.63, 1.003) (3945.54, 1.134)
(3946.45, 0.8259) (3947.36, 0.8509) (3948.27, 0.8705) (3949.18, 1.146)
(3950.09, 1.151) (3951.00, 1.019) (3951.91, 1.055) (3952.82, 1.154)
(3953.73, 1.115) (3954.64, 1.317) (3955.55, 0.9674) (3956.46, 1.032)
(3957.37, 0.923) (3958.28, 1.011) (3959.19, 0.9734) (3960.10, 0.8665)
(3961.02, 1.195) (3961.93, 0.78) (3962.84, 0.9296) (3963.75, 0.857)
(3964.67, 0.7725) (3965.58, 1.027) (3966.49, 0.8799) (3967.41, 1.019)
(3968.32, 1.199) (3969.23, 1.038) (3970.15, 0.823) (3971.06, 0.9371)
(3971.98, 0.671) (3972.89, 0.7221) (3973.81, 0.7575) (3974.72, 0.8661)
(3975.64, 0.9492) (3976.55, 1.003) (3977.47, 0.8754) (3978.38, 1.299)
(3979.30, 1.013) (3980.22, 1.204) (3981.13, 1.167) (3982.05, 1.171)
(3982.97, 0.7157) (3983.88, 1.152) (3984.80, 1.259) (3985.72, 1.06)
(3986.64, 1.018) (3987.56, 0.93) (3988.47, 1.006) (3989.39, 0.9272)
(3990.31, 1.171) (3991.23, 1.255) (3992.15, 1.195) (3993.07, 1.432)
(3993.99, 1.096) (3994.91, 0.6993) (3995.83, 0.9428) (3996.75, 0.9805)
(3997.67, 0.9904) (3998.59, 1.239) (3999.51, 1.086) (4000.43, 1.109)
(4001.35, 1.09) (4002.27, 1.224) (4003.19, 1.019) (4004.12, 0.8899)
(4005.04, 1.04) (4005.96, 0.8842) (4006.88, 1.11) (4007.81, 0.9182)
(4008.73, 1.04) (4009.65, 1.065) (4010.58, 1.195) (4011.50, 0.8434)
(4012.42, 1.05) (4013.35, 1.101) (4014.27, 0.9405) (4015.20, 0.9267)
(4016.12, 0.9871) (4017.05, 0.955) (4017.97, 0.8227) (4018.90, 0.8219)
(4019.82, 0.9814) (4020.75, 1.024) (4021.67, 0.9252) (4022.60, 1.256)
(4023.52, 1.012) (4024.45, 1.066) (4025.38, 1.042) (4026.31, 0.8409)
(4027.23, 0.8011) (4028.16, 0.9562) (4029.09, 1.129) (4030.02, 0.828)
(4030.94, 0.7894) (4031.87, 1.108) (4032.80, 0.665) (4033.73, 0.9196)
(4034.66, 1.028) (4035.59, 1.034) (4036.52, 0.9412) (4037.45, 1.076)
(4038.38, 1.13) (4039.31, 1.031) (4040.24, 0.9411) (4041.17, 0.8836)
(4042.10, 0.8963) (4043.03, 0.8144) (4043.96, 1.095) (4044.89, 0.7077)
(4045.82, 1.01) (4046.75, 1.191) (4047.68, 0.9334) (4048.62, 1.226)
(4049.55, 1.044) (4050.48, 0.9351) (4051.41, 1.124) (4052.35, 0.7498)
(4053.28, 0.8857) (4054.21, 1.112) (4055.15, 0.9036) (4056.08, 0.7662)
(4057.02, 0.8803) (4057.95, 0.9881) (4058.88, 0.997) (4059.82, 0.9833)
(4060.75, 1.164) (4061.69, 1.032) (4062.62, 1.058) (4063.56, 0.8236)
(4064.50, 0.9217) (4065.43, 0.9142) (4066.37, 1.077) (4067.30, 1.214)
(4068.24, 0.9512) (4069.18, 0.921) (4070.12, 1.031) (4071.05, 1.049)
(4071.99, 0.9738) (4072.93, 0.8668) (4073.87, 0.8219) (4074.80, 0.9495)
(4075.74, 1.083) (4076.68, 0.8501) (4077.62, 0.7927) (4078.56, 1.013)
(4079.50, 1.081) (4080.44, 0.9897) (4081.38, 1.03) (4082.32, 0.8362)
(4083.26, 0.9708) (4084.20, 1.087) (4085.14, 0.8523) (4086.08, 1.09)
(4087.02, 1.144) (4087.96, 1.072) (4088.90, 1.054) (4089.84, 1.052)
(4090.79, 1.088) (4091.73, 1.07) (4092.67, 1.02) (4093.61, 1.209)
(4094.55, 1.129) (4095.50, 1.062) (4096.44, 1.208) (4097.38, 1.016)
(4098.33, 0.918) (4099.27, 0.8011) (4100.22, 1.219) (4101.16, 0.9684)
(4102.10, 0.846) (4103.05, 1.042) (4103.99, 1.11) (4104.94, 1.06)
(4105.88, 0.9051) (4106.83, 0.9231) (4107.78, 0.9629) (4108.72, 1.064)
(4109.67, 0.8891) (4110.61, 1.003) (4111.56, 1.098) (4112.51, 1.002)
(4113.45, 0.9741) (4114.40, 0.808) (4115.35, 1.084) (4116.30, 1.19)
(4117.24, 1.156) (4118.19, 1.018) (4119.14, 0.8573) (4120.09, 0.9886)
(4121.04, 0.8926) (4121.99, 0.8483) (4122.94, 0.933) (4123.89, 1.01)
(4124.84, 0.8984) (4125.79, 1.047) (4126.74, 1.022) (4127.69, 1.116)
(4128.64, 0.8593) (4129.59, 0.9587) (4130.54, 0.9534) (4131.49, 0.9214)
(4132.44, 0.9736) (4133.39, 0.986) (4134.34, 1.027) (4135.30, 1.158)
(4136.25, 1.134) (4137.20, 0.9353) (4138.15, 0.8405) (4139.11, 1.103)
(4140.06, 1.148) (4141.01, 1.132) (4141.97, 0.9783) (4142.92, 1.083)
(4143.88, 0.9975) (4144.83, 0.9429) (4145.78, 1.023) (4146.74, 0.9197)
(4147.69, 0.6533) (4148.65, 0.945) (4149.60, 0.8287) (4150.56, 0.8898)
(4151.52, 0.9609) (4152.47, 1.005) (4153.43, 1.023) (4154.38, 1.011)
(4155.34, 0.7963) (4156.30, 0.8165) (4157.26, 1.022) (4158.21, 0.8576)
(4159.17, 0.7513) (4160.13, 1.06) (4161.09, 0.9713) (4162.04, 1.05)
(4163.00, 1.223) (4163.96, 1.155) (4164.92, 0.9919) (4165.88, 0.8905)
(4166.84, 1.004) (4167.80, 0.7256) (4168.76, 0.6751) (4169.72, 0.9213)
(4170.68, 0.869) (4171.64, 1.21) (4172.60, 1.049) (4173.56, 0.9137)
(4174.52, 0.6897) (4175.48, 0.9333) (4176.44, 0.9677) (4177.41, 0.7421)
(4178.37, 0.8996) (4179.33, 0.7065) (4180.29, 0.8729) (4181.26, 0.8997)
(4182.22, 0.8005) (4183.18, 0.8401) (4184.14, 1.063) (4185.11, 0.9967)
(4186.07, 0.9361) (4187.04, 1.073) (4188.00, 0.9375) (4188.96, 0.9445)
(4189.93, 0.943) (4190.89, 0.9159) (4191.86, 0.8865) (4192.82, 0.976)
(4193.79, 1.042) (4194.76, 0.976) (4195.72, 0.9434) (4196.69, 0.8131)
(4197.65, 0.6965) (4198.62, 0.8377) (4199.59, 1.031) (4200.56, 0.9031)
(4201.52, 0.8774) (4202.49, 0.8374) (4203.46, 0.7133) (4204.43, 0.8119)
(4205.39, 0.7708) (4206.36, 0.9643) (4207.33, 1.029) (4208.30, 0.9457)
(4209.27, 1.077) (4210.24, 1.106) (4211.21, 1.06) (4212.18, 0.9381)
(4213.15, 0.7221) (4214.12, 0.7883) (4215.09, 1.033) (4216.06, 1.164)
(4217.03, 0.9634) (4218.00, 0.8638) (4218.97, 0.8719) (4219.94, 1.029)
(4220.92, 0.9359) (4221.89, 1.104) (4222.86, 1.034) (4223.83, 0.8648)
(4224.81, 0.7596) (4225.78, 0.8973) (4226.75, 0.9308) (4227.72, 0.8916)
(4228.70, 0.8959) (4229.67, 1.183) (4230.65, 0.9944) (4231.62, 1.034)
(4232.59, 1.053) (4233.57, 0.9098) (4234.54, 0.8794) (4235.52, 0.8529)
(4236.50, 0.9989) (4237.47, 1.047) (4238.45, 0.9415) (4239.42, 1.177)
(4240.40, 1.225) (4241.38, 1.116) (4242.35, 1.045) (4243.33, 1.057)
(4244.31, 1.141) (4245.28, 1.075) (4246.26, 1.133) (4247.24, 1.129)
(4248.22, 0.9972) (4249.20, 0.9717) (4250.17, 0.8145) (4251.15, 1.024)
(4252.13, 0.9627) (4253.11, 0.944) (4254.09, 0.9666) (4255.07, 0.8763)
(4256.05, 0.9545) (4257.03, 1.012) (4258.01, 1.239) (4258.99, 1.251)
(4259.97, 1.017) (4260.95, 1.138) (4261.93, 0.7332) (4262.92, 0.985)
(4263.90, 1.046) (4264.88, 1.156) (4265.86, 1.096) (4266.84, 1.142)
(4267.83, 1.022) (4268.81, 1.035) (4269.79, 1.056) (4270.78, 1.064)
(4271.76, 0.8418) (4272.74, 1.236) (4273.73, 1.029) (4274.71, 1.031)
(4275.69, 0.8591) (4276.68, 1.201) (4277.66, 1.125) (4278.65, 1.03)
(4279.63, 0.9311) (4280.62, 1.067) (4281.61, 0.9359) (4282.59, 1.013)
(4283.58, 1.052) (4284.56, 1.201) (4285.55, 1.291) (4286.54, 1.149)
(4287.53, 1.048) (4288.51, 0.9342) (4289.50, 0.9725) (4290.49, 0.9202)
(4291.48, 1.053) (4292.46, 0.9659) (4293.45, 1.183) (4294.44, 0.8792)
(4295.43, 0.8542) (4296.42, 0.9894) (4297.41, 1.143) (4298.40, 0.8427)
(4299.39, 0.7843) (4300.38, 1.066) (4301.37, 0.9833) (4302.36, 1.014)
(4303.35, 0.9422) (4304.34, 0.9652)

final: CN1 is 0.10 mag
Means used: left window 1.03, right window 1.03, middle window 0.939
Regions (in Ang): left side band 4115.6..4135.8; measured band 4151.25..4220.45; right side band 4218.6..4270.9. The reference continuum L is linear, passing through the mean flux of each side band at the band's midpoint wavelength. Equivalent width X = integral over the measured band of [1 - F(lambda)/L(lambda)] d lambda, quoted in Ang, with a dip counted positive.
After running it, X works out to 5.2 Ang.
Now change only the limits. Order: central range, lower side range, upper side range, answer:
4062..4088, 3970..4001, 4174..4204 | -0.4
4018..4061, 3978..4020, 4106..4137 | 2.4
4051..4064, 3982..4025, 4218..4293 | 0.9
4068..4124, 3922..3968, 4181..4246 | -3.6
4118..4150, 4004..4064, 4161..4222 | -1.0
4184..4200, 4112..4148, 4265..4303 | 1.1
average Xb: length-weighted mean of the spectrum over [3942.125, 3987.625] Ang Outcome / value 0.99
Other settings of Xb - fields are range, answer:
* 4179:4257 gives 0.956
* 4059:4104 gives 1.01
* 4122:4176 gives 0.963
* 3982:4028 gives 1.02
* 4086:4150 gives 1.01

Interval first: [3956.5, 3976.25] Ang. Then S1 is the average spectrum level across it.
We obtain 0.917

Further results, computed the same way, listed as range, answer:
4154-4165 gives 0.974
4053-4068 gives 0.983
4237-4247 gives 1.1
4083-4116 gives 1.02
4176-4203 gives 0.905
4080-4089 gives 1.01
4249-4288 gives 1.04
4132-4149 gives 0.999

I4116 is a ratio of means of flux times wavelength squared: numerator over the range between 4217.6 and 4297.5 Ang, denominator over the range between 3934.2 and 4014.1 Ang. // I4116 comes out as 1.17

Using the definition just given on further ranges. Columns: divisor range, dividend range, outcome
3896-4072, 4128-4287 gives 1.12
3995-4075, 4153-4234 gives 1.02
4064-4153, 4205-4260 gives 1.06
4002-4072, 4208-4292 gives 1.15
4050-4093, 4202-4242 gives 1.05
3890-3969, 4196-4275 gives 1.20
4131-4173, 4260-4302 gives 1.12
